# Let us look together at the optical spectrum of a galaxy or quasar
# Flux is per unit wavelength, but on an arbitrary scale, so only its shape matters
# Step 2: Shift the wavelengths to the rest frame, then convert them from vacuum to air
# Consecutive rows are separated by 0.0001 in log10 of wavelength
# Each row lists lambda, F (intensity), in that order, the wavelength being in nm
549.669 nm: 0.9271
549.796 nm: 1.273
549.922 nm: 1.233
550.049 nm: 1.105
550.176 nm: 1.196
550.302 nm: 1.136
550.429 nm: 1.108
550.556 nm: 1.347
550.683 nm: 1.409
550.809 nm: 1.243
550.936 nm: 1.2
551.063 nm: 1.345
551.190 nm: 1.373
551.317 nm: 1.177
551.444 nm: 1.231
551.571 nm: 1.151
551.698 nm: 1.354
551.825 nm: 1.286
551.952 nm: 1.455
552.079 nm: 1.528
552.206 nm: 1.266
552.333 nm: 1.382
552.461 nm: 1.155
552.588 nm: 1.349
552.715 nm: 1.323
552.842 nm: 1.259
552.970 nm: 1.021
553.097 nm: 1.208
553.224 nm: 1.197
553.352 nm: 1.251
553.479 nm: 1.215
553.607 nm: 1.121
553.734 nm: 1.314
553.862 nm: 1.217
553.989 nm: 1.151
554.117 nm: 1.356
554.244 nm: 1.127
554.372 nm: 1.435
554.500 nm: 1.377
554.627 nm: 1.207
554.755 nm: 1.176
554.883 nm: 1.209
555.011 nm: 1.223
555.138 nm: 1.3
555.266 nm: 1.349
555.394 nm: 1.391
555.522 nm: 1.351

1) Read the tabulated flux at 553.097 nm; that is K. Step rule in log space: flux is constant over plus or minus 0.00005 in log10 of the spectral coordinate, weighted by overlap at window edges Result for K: 1.208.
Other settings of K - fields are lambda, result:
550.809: 1.243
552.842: 1.259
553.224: 1.197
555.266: 1.349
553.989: 1.151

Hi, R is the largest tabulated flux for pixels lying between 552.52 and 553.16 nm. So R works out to 1.349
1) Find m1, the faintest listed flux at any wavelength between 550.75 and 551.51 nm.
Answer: 1.177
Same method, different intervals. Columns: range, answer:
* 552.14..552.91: 1.155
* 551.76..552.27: 1.266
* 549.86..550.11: 1.105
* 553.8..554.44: 1.127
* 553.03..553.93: 1.121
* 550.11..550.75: 1.108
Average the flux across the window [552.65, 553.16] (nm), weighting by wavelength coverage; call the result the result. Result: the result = 1.2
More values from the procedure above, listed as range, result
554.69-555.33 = 1.25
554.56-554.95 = 1.2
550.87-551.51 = 1.26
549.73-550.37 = 1.19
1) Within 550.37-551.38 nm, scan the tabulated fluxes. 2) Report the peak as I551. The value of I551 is 1.409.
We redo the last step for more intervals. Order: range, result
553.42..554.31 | 1.356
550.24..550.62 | 1.347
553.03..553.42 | 1.251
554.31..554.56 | 1.435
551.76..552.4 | 1.528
